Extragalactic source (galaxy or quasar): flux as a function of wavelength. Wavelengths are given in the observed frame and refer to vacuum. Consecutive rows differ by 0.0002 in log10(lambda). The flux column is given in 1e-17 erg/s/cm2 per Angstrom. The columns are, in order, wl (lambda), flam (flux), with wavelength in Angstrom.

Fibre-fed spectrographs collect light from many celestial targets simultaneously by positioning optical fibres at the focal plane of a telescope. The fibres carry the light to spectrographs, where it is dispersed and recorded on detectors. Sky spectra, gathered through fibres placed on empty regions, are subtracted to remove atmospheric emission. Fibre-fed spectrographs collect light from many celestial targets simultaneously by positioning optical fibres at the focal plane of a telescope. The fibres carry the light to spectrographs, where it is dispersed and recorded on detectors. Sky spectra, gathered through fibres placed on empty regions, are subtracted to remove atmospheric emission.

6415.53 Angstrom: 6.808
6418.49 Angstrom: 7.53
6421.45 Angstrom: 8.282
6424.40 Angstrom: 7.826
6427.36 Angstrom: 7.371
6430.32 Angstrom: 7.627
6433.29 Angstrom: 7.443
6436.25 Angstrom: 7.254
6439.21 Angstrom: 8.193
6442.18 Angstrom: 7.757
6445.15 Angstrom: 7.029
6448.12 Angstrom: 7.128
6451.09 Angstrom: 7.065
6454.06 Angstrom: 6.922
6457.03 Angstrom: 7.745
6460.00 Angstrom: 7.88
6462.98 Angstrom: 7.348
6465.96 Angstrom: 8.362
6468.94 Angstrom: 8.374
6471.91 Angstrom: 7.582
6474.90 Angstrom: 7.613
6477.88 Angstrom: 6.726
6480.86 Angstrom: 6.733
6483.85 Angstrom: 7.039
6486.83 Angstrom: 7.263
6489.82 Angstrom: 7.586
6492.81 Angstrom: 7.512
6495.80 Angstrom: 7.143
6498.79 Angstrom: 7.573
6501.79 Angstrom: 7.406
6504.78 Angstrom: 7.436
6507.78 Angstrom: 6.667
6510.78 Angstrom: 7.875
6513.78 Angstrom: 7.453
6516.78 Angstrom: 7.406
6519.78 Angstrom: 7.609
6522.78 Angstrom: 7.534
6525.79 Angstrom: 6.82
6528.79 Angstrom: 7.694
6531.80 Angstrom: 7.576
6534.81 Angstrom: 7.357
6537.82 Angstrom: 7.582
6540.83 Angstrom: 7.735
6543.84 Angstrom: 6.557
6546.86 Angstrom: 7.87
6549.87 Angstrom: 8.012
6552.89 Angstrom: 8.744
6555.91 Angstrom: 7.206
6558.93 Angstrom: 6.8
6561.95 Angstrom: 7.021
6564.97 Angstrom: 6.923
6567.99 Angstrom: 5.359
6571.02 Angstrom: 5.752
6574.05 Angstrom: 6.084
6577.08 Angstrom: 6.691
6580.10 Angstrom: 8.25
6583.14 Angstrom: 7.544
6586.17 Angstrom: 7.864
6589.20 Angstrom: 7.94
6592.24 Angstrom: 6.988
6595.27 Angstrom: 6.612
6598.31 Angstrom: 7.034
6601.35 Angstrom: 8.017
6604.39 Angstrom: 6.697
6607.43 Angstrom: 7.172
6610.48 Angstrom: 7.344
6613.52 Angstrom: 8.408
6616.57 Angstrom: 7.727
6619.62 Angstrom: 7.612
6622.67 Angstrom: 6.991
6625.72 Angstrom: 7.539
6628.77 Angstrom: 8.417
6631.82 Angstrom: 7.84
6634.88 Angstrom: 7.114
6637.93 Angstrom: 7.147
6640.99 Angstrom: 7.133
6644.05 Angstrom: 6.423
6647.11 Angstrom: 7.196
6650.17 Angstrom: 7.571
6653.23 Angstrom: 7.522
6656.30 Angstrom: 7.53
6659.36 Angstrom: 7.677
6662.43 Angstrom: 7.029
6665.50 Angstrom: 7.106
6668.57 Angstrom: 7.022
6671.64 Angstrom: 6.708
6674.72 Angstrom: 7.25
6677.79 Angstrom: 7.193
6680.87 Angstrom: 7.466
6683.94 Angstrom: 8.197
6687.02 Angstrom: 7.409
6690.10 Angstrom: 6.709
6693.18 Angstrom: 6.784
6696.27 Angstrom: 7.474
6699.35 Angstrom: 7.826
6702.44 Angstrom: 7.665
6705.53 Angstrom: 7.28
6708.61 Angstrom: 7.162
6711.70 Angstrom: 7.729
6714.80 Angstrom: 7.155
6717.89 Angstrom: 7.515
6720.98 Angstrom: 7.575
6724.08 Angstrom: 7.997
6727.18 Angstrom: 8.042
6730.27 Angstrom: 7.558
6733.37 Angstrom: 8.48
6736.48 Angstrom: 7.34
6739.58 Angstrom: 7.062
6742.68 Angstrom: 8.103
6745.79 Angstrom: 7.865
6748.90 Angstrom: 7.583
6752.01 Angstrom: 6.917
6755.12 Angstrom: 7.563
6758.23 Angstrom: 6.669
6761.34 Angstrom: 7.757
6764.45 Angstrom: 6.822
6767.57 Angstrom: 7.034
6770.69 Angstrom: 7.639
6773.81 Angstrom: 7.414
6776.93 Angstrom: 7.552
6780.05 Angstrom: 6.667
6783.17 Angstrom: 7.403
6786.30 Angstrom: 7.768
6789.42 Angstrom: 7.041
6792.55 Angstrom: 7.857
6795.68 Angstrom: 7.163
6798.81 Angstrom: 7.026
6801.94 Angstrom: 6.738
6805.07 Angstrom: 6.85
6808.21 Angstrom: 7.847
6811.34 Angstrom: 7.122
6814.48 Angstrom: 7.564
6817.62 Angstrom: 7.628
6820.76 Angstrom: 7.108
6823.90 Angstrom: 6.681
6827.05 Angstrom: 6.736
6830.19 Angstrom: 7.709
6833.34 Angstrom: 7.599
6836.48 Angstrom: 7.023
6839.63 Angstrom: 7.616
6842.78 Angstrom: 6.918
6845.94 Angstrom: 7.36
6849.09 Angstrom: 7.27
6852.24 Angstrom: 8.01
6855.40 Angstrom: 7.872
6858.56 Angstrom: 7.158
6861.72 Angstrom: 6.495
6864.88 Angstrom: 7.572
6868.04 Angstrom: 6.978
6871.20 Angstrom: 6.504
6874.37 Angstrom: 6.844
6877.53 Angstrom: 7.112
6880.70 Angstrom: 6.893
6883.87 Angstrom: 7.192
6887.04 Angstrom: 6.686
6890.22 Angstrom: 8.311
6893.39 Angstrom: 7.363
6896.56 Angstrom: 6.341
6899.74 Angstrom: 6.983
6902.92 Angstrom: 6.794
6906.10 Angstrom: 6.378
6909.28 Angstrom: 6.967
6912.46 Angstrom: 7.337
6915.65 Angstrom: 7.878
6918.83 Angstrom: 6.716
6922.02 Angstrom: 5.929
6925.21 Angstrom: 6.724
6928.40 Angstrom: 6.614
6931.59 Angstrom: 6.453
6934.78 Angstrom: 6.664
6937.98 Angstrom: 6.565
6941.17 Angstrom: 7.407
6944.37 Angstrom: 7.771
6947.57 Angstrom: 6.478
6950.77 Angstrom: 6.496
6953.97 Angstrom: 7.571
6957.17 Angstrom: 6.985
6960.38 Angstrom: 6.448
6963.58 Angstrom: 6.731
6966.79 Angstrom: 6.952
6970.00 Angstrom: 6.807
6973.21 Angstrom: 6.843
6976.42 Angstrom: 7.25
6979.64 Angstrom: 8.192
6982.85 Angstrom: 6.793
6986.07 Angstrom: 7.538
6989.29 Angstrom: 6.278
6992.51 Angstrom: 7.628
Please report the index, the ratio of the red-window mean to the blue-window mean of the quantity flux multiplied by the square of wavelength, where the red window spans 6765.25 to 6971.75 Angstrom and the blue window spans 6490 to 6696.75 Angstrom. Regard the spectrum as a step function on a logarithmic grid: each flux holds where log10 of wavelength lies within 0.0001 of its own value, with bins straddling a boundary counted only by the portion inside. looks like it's 1.05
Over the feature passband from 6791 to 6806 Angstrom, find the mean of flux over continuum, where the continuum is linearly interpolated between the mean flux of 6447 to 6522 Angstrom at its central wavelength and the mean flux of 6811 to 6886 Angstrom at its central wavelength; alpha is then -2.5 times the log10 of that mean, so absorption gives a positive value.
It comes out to 0.01 mag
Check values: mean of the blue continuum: 7.42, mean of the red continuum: 7.2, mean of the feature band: 7.14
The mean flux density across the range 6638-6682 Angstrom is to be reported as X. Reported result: 7.2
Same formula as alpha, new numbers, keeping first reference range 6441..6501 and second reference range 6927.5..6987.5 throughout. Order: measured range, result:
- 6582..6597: -0.011 mag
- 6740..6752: -0.071 mag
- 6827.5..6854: -0.049 mag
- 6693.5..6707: -0.041 mag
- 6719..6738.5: -0.090 mag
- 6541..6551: -0.021 mag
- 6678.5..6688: -0.064 mag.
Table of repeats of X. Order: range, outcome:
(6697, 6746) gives 7.64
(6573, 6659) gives 7.38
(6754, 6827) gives 7.24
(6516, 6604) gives 7.25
